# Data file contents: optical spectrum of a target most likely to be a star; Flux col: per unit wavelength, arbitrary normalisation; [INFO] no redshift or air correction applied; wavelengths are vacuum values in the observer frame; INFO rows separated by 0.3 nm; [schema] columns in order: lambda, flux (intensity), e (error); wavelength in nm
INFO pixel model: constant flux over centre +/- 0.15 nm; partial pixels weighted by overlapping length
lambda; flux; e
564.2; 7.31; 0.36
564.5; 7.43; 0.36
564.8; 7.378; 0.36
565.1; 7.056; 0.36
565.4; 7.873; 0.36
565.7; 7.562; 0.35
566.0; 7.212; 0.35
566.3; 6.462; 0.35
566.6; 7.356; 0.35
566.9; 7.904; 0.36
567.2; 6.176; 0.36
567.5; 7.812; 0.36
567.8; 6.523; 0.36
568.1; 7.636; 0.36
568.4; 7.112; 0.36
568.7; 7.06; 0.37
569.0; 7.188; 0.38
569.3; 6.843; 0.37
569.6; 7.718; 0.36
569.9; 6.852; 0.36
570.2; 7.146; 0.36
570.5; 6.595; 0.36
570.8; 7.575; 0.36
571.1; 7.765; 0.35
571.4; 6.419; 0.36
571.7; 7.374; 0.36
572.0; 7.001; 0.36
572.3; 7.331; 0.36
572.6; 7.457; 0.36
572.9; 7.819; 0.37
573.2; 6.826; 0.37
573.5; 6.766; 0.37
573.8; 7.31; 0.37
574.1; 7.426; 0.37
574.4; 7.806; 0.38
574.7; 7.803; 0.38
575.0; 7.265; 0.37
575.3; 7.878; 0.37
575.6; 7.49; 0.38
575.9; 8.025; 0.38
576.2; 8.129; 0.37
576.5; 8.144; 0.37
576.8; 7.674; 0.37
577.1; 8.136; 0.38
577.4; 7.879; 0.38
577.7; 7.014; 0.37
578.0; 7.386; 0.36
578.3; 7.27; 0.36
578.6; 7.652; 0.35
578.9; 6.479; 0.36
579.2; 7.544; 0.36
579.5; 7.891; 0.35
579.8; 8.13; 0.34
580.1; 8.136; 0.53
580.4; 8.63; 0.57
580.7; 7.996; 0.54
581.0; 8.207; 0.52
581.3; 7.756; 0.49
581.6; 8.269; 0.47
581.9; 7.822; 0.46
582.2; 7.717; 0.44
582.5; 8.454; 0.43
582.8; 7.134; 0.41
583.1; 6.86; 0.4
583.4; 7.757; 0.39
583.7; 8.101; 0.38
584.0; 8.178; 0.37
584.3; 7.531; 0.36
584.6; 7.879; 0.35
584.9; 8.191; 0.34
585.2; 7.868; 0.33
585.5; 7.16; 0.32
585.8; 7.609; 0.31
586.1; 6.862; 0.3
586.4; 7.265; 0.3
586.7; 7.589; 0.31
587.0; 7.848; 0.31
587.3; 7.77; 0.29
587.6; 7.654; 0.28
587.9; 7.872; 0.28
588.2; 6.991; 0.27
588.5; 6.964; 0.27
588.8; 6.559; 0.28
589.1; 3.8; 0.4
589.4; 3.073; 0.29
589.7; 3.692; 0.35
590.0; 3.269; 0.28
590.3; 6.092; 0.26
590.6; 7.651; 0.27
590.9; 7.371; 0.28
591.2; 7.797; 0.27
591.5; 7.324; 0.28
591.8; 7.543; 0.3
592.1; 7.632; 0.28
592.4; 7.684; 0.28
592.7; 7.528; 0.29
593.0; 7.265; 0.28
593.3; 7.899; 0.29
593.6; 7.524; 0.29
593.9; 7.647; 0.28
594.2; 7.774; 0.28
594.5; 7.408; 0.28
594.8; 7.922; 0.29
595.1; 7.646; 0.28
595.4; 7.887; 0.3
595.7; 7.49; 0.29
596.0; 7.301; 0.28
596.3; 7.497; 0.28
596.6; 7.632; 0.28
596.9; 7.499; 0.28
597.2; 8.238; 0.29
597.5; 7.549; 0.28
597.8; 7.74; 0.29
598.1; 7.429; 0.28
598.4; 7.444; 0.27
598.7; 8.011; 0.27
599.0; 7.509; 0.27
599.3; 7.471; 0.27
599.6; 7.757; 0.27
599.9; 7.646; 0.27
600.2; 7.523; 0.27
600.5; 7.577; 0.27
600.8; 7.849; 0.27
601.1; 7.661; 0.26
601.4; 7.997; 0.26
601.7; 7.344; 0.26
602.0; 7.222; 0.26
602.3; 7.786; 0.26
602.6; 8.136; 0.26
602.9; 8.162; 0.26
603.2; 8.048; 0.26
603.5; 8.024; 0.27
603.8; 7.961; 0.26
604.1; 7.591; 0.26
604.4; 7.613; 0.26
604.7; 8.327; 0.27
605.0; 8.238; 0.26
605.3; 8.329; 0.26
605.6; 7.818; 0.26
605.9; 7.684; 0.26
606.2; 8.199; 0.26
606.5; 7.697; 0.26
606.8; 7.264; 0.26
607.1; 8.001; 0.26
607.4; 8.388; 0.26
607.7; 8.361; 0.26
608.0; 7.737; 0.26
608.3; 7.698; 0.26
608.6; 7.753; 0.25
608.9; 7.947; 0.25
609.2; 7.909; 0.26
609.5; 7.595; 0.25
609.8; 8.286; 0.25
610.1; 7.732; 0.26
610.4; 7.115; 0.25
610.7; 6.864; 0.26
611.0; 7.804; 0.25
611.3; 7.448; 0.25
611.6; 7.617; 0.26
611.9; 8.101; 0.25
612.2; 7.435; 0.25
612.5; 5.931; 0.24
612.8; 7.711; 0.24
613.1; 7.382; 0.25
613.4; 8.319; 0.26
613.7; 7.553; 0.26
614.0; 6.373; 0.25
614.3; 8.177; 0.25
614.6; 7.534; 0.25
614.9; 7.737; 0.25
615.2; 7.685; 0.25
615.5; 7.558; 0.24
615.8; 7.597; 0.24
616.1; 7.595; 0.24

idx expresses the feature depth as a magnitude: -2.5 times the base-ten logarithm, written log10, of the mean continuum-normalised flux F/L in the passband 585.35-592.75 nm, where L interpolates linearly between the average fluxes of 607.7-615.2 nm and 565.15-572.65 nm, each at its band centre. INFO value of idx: 0.10 mag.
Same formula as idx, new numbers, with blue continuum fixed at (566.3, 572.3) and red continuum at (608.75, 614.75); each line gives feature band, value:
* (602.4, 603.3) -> -0.090 mag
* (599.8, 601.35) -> -0.034 mag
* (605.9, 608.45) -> -0.057 mag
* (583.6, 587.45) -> -0.055 mag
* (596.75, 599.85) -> -0.036 mag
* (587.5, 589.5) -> 0.186 mag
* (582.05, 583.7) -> -0.052 mag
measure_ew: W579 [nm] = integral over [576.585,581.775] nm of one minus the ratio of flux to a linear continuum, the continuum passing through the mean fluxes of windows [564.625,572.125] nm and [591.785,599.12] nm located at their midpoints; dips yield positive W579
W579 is -0.29 nm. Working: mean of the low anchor 7.19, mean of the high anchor 7.63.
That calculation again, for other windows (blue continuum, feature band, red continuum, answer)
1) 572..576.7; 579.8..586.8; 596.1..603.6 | -0.17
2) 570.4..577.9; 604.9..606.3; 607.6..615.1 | -0.08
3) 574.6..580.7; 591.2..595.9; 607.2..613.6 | 0.06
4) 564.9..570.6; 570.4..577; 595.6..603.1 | -0.18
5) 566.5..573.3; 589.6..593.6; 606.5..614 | 0.29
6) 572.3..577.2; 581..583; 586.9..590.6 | -0.32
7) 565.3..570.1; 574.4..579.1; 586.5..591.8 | -0.50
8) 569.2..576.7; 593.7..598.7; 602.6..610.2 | 0.09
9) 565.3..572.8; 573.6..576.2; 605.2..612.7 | -0.13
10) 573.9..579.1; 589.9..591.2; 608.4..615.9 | 0.20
